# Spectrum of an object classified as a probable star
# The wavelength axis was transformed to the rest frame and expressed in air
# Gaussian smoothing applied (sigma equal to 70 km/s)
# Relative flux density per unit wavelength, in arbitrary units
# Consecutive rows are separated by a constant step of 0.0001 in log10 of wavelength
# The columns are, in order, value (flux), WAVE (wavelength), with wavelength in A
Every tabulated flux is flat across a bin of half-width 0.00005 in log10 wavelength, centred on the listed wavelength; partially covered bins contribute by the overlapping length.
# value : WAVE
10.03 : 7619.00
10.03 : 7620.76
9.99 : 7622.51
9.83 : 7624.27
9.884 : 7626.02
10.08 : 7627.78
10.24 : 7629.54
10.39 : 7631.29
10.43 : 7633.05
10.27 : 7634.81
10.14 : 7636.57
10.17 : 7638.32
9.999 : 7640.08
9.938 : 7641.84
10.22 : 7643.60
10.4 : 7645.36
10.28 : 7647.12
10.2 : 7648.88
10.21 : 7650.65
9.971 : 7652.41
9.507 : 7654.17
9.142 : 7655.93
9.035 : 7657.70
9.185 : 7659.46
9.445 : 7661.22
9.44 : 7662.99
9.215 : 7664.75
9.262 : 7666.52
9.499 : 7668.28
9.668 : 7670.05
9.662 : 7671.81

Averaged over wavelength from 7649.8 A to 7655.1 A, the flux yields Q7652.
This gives 9.9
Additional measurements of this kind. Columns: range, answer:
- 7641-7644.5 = 10.1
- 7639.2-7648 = 10.2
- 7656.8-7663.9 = 9.27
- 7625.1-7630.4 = 10.1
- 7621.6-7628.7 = 9.95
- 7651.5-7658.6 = 9.42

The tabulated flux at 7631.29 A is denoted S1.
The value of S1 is 10.39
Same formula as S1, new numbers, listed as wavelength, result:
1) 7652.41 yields 9.971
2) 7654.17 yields 9.507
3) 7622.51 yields 9.99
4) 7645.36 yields 10.4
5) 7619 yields 10.03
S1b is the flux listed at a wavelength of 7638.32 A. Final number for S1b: 10.17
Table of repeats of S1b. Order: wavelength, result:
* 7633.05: 10.43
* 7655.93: 9.142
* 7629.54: 10.24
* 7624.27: 9.83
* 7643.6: 10.22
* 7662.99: 9.44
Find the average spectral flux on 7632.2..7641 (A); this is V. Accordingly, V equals 10.2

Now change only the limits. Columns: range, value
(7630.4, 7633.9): 10.4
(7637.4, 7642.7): 10.1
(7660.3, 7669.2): 9.37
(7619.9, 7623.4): 10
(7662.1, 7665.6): 9.33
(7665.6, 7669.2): 9.37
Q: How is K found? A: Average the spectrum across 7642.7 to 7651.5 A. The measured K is 10.3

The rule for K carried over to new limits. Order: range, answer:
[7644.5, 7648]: 10.3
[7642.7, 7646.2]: 10.3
